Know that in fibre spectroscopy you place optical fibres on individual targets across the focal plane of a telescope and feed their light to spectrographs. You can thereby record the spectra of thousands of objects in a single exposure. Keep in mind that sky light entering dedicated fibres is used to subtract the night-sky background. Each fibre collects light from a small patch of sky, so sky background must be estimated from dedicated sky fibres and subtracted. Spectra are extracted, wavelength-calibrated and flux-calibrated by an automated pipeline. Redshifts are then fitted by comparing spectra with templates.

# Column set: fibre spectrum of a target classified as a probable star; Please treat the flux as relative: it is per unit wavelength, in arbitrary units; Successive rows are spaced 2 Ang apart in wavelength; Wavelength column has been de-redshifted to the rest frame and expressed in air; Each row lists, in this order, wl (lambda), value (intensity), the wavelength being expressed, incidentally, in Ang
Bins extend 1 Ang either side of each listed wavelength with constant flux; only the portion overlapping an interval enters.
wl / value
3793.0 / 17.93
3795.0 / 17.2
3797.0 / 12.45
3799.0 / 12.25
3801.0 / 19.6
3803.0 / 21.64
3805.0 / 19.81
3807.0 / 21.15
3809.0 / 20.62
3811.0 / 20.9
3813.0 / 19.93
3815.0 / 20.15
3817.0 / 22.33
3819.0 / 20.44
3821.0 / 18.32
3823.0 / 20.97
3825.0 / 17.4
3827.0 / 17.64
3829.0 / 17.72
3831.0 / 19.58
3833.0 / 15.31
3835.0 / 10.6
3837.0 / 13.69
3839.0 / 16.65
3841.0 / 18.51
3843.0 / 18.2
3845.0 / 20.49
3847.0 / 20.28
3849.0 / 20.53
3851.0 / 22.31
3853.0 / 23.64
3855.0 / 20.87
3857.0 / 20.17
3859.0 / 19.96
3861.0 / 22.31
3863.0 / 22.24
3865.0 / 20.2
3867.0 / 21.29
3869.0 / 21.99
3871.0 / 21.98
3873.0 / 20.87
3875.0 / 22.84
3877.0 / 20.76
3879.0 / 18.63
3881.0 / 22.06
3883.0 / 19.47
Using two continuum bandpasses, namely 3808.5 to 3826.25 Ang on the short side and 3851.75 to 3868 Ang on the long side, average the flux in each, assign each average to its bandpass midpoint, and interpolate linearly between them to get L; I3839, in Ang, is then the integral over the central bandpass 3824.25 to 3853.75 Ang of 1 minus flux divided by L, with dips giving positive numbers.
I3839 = 3.7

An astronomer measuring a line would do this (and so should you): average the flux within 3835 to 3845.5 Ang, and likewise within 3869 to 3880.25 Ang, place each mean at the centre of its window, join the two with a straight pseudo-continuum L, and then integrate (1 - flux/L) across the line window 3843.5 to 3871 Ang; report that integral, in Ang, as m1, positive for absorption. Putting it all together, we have -3.5 Ang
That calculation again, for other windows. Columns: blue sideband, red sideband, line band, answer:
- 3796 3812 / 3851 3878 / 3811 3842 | 2.4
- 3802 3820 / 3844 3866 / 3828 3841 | 3.2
